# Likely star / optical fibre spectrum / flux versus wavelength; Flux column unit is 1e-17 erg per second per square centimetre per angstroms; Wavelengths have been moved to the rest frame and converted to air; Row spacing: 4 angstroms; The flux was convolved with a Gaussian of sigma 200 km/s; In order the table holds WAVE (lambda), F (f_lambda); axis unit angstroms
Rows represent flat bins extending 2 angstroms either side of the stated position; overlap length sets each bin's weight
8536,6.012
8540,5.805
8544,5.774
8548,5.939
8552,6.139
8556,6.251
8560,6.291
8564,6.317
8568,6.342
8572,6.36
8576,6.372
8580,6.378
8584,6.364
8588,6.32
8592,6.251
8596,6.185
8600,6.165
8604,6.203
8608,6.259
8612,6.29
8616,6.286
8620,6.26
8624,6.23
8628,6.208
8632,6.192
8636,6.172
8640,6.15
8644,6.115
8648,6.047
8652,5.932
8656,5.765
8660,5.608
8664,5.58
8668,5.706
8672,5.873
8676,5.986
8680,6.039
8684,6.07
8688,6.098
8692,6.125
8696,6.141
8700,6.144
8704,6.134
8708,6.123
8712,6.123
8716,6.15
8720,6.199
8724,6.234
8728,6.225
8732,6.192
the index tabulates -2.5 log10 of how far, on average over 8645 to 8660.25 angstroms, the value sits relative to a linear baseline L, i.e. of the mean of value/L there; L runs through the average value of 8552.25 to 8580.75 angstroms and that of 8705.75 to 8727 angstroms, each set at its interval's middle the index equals 0.06 mag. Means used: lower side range 6.32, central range 5.88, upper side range 6.17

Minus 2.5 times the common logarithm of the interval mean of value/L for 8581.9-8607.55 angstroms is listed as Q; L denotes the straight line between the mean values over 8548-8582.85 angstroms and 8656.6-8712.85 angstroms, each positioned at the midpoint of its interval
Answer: -0.01 mag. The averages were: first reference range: 6.29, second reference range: 5.97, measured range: 6.25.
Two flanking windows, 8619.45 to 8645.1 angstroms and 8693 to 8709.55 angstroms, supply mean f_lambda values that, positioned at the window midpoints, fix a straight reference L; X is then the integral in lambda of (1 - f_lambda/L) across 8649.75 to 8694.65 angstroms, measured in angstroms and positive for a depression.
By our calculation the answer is 1.9 angstroms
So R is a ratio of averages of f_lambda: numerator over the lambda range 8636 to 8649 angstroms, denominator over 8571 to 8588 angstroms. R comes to 0.96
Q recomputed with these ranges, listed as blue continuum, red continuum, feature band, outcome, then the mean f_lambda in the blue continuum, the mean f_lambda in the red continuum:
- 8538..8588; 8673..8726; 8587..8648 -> -0.01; 6.2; 6.12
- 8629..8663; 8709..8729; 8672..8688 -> 0.01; 5.99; 6.18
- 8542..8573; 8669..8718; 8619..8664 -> 0.01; 6.17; 6.08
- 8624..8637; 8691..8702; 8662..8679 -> 0.07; 6.2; 6.14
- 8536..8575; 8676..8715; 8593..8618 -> -0.02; 6.14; 6.11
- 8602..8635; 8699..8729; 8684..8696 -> 0.01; 6.24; 6.17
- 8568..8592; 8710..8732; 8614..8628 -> 0.01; 6.35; 6.19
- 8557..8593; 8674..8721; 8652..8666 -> 0.09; 6.33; 6.11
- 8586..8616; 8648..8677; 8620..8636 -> -0.03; 6.24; 5.79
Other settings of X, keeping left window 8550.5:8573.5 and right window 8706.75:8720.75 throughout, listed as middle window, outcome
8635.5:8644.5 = 0.1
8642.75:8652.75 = 0.3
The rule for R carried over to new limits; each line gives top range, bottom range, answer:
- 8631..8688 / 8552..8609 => 0.95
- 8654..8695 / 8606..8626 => 0.94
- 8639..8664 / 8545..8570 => 0.95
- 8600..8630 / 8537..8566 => 1.03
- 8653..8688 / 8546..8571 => 0.94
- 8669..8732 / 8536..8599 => 0.99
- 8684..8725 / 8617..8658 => 1.00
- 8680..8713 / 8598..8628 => 0.98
